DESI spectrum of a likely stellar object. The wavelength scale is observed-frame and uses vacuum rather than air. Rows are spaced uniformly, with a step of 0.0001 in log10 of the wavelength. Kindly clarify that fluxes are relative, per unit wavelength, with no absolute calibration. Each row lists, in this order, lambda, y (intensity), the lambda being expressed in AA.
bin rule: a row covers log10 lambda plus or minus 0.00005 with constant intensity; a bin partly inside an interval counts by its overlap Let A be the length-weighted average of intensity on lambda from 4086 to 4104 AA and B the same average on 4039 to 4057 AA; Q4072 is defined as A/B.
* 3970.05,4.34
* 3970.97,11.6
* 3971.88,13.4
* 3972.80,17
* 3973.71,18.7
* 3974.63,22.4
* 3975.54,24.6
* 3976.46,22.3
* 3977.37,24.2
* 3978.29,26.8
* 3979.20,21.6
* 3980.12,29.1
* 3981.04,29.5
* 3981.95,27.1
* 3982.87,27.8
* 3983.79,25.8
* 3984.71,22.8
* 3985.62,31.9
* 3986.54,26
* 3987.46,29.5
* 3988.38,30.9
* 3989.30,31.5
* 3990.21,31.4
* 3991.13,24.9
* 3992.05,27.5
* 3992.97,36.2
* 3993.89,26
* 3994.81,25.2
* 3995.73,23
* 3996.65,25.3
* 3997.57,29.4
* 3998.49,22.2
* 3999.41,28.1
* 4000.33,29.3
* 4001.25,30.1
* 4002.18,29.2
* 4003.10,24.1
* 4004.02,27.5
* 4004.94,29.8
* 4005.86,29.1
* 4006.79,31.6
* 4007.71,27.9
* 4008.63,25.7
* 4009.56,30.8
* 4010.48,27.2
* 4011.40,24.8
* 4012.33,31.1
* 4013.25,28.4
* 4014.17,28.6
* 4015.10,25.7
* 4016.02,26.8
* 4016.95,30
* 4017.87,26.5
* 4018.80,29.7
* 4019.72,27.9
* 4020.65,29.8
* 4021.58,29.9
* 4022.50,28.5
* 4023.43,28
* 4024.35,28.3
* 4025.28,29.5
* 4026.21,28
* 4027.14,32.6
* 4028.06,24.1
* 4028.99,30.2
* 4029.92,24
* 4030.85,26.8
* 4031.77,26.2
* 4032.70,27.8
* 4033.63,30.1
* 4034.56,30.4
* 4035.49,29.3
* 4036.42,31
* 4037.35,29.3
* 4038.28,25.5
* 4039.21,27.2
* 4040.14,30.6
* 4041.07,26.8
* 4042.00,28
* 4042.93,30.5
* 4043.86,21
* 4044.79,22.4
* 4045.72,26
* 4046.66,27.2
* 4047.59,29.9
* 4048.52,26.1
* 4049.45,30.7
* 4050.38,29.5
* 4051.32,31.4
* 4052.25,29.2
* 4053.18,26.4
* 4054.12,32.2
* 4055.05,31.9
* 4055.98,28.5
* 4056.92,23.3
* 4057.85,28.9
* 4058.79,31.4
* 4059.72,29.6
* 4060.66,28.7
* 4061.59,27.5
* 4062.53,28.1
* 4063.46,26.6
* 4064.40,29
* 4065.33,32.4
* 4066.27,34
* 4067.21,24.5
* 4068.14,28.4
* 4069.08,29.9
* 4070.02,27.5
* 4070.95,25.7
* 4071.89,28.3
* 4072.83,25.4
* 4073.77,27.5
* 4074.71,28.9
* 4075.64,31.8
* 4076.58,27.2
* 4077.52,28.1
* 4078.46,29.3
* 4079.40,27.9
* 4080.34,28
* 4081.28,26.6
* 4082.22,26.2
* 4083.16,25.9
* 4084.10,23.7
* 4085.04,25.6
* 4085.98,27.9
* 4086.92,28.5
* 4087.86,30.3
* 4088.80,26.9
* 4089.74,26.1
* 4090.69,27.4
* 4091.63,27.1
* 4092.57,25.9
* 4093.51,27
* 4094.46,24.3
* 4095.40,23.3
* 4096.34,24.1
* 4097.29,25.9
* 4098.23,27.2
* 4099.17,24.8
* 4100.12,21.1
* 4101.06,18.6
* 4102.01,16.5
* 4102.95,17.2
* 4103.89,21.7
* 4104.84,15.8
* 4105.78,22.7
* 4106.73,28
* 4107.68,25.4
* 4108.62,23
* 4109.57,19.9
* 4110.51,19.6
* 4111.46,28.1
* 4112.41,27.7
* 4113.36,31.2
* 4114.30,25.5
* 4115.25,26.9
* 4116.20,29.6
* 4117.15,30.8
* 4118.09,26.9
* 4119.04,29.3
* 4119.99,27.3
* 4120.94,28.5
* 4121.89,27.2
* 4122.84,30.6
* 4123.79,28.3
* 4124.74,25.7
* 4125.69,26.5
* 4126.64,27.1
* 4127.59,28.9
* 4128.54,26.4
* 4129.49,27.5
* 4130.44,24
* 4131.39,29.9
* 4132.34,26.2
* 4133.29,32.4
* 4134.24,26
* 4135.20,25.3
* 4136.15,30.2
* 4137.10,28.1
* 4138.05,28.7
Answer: 0.88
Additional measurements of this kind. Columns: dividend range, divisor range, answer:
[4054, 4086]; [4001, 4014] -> 0.99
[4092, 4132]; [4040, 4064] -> 0.90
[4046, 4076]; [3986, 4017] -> 1.02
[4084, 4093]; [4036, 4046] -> 1.00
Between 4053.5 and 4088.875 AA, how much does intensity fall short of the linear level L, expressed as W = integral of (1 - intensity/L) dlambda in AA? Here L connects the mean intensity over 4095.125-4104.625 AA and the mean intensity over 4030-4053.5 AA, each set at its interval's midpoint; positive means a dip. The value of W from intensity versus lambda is -4.8 AA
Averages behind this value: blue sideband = 27.9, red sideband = 21.8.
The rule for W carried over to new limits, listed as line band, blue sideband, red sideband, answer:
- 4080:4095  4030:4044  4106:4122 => 0.3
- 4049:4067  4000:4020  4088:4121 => -1.9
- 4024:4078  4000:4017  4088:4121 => -3.1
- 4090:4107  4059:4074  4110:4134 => 2.9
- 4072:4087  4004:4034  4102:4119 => -0.9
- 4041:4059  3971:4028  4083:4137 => -1.0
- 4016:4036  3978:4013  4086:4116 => -1.1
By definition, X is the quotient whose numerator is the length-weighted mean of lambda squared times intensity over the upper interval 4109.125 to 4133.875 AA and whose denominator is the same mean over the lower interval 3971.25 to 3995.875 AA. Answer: 1.14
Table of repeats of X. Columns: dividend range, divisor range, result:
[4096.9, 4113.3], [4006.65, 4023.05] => 0.84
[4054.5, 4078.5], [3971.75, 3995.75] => 1.14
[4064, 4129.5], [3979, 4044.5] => 0.98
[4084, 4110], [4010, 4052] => 0.89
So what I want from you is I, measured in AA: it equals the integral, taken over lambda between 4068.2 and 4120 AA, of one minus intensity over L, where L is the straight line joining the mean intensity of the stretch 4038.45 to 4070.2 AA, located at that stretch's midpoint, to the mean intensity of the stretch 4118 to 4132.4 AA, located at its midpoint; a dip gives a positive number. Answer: 3.8 AA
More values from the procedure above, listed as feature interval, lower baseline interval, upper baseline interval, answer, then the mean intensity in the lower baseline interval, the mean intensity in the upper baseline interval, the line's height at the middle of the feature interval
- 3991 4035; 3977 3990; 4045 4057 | 0.0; 27.6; 28.7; 28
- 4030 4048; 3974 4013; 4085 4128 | -0.6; 27.4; 25.6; 26.7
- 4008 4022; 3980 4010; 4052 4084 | 0.0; 28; 28.3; 28.1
